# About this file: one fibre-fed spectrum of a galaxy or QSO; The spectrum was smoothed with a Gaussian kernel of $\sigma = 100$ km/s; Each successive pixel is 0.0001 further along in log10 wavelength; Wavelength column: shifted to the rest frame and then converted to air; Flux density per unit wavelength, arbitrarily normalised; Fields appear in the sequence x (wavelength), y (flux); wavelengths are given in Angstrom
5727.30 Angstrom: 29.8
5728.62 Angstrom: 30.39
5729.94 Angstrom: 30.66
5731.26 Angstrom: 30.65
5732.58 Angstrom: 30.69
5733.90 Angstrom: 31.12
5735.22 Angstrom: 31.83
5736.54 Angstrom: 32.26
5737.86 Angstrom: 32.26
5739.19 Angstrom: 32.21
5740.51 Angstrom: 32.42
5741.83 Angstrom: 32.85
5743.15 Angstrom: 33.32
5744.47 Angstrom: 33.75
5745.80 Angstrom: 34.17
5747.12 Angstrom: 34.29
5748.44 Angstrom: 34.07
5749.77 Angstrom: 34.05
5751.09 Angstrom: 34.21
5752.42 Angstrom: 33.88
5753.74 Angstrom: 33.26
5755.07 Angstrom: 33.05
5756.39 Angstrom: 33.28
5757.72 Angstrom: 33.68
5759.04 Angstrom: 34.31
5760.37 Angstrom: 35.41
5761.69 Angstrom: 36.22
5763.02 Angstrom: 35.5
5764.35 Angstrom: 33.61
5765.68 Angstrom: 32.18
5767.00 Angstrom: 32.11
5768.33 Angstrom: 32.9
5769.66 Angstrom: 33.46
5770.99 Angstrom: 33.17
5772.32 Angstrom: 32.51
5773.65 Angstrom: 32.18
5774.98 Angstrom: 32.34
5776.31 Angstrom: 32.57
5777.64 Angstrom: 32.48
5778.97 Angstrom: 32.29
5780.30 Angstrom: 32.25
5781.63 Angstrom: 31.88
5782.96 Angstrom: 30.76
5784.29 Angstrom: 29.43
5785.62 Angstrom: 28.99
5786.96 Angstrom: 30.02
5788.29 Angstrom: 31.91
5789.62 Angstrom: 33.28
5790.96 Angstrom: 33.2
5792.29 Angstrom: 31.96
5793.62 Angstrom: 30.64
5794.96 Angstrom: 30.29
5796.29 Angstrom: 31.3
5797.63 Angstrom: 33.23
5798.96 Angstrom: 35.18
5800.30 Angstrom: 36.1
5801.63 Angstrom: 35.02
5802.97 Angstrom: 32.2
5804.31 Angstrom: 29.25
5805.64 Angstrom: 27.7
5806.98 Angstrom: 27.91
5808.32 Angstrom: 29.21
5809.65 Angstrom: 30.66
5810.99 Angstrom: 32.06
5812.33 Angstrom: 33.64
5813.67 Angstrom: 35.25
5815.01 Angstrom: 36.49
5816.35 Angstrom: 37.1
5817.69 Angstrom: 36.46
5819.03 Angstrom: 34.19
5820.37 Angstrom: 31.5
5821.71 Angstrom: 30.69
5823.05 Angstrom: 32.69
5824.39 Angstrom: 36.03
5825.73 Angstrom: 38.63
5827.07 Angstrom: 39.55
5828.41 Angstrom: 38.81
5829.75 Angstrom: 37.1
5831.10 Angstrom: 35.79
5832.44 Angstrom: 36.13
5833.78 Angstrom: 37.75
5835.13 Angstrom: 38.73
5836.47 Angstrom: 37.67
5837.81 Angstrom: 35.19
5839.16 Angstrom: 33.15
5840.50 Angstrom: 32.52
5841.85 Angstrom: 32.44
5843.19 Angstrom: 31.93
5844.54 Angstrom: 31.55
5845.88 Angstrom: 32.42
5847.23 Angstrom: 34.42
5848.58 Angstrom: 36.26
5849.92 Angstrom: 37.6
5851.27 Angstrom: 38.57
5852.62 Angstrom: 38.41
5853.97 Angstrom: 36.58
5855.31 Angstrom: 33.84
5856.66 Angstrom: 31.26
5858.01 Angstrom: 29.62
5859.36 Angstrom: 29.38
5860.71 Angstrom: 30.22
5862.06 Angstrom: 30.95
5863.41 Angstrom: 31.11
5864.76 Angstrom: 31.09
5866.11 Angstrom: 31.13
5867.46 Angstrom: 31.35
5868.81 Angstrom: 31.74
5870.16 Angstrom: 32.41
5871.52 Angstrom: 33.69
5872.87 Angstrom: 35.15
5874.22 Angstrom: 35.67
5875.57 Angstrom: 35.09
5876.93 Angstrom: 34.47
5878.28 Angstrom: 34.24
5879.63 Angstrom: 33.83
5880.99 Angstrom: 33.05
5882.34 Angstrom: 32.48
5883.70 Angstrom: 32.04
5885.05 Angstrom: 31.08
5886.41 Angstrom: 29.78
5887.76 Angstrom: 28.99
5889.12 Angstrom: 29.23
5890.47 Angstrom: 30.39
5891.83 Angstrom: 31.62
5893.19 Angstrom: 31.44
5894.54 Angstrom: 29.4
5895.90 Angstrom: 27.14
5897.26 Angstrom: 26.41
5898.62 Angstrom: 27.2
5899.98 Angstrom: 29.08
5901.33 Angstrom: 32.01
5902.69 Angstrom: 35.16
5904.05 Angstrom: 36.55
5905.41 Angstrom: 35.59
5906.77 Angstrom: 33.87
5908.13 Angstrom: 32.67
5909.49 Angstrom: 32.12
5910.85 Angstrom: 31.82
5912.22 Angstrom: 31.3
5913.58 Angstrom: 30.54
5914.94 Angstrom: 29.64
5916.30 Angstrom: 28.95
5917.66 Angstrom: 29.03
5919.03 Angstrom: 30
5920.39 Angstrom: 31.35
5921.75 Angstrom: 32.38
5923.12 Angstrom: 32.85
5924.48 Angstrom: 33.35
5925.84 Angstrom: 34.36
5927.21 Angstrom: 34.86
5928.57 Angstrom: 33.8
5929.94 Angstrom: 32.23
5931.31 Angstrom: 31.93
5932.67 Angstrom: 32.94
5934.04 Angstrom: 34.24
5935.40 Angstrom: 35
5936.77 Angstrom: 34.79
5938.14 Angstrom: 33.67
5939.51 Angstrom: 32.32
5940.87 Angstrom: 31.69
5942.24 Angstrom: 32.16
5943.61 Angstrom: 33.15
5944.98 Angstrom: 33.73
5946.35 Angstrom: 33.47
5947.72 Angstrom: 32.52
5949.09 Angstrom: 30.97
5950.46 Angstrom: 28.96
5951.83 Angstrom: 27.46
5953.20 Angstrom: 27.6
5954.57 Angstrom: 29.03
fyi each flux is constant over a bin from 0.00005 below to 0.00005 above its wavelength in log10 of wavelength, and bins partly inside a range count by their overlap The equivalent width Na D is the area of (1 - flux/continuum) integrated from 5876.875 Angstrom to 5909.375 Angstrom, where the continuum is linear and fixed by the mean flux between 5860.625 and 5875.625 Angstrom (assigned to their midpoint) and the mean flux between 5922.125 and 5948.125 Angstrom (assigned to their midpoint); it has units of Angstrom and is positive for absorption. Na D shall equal 1.2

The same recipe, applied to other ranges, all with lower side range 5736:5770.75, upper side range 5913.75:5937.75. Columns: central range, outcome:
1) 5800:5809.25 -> 0.7 Angstrom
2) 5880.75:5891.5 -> 0.6 Angstrom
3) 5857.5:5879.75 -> 0.3 Angstrom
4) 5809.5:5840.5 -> -2.2 Angstrom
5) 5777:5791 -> 0.8 Angstrom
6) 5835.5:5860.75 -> -0.8 Angstrom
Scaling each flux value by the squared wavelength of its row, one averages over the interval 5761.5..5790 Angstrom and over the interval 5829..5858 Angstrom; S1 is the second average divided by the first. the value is 1.11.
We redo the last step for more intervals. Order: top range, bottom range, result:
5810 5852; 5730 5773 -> 1.09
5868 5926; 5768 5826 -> 1.01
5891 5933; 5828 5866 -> 0.95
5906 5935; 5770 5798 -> 1.06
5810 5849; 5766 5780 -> 1.09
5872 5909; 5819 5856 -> 0.92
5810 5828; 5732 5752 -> 1.09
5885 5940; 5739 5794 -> 1.02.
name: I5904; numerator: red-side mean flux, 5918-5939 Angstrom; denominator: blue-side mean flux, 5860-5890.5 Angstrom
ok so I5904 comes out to 1.0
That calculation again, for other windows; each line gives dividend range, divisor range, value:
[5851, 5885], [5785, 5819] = 1.02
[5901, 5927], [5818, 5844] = 0.92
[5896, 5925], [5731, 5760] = 0.95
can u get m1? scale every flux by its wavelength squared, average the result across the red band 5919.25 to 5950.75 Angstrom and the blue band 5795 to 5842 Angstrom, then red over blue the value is 1.00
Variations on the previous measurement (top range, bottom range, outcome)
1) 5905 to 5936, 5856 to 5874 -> 1.04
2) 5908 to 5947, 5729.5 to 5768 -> 1.04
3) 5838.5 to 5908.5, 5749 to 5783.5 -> 1.01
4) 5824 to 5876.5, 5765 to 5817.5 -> 1.09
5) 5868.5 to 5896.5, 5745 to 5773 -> 0.99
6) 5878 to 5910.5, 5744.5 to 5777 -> 0.98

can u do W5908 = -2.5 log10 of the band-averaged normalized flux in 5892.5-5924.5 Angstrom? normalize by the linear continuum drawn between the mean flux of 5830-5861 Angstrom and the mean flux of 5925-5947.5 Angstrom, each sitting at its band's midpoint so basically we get 0.08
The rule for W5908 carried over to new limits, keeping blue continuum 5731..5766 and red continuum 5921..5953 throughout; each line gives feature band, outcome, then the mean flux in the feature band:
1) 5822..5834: -0.12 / 36.7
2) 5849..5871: 0.00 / 32.9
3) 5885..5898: 0.12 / 29.5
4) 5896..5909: 0.03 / 31.8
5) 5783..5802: 0.04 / 32.1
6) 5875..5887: 0.00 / 32.9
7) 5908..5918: 0.07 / 30.7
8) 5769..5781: 0.02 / 32.6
